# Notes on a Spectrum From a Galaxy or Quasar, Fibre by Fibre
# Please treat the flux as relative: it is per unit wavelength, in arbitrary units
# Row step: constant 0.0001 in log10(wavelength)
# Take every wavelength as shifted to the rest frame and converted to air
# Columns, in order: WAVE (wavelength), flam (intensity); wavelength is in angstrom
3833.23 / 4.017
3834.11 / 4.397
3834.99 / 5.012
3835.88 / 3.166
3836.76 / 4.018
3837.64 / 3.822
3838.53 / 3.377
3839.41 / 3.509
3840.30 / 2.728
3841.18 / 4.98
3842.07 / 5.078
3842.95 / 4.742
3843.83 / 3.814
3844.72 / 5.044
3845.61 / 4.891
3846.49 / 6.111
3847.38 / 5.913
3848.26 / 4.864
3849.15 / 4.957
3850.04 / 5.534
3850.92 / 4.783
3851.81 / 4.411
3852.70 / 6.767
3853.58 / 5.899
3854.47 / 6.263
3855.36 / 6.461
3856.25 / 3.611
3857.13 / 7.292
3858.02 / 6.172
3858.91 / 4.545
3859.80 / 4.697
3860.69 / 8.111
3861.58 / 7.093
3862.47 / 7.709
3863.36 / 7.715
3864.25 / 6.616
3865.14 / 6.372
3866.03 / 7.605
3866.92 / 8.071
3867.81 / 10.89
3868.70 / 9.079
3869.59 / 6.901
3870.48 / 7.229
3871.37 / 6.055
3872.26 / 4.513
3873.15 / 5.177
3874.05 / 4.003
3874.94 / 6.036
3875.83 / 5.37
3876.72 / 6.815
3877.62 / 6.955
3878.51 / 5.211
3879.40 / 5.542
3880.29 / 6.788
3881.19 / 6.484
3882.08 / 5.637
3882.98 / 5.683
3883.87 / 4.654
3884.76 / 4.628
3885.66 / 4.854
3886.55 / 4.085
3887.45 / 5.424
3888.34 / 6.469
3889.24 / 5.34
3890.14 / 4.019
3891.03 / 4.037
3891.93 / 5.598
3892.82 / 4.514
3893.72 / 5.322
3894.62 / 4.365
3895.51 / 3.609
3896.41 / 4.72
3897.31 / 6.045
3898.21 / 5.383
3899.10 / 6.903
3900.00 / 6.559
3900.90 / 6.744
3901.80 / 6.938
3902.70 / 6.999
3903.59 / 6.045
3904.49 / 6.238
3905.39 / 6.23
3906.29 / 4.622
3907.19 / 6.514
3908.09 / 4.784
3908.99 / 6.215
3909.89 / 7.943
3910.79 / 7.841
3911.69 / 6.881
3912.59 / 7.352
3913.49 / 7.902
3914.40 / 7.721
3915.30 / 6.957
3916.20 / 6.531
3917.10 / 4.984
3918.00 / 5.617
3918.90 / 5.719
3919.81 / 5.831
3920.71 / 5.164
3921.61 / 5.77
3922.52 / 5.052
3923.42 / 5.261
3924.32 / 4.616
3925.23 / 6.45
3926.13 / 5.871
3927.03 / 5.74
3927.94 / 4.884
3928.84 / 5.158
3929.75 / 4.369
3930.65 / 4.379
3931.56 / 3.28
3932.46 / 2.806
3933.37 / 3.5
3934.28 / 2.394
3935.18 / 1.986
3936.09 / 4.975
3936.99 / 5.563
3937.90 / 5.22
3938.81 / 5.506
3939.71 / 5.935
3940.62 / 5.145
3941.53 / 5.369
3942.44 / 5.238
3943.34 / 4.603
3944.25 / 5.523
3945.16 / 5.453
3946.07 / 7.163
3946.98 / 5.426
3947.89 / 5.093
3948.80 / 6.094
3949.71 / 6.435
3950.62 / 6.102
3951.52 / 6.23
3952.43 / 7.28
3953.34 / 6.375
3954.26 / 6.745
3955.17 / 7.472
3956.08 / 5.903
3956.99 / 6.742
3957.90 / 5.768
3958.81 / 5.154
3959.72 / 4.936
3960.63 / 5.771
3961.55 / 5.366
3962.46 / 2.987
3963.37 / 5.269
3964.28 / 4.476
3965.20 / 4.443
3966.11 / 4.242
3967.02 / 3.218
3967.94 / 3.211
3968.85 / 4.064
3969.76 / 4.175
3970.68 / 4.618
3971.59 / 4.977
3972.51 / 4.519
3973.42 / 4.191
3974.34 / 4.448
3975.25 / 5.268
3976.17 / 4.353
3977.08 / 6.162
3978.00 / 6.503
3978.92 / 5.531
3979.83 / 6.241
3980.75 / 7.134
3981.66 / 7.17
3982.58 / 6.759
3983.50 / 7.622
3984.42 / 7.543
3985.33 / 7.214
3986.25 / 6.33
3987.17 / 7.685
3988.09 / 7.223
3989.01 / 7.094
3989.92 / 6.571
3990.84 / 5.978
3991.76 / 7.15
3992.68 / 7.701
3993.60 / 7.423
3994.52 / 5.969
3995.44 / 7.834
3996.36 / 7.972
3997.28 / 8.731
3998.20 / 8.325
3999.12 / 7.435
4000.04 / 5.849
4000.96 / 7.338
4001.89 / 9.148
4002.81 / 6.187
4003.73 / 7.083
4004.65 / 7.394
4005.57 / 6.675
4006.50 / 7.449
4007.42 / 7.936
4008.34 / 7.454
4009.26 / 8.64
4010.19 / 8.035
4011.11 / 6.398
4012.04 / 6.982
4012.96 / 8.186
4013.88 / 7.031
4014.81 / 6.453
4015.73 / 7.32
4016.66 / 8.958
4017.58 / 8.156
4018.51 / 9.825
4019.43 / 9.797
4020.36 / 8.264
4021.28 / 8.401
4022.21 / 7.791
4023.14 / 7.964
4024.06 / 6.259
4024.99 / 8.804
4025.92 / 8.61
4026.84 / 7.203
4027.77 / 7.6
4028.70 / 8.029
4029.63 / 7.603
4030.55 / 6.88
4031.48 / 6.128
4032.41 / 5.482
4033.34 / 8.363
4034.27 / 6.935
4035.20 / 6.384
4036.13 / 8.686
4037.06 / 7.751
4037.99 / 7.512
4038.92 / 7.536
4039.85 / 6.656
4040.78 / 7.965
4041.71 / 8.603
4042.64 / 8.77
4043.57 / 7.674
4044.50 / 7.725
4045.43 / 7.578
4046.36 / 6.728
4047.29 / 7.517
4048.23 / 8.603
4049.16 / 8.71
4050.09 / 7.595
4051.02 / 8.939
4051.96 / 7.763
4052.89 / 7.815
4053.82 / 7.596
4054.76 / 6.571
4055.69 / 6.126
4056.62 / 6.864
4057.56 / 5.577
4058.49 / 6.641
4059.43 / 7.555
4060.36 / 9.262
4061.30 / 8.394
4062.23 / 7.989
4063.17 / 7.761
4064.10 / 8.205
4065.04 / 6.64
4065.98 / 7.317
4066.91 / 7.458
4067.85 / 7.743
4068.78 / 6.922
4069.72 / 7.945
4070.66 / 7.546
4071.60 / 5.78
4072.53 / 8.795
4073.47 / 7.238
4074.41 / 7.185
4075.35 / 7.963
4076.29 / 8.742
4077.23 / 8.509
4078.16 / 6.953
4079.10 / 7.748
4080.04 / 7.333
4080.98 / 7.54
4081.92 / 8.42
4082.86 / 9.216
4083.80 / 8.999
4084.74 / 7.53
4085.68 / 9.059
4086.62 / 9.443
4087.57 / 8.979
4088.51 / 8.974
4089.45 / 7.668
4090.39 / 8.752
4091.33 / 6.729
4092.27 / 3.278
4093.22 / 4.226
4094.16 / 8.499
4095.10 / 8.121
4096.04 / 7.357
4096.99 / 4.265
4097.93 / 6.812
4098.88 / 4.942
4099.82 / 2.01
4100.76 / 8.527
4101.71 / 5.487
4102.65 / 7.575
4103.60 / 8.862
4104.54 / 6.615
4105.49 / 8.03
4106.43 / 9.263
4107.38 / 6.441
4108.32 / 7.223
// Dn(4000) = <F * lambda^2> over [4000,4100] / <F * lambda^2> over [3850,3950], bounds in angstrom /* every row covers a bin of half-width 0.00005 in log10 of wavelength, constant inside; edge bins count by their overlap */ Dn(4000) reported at 1.4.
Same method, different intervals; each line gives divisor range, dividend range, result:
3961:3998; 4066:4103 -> 1.31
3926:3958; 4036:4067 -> 1.52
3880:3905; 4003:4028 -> 1.51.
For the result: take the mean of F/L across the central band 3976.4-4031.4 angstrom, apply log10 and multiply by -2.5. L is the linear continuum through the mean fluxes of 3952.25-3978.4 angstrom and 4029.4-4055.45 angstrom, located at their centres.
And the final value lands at -0.174 mag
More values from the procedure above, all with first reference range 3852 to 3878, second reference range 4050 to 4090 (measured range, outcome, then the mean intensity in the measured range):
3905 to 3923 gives 0.091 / 6.28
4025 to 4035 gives 0.030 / 7.33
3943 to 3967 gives 0.251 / 5.62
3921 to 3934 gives 0.403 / 4.77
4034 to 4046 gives -0.012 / 7.68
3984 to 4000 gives 0.005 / 7.27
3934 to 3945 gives 0.397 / 4.85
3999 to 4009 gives 0.013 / 7.29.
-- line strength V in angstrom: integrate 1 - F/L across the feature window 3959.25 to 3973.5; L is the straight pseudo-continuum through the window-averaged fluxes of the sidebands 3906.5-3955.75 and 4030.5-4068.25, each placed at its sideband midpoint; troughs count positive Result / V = 4.10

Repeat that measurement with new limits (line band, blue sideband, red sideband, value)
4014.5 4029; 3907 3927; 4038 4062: -1.5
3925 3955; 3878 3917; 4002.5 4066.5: 5.5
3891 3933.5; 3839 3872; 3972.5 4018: 4.7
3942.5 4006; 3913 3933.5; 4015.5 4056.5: 3.7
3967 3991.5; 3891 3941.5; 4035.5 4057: 2.9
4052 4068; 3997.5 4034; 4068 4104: 0.2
